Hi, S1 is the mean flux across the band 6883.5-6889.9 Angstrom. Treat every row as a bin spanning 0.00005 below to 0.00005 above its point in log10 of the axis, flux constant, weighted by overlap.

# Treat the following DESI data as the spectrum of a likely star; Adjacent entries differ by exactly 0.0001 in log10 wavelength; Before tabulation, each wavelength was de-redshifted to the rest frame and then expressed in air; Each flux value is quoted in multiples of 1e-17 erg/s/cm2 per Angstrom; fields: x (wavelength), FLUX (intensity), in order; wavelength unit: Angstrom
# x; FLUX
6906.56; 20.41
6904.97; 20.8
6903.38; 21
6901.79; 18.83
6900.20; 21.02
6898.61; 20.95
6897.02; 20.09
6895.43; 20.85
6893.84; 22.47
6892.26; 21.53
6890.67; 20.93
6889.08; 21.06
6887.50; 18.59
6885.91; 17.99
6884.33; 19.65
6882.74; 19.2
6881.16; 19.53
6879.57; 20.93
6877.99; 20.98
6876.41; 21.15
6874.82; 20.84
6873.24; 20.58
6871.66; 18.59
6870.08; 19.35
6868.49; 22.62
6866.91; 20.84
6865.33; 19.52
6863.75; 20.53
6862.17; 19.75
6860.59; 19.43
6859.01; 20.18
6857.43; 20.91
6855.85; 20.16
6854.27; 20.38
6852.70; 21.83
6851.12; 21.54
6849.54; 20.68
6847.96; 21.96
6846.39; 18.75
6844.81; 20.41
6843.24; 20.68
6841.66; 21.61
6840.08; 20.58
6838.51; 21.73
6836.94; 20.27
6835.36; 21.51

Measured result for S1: 19.3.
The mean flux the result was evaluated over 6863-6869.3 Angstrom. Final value 20.9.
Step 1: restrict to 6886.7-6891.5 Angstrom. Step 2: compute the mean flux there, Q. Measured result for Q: 20.2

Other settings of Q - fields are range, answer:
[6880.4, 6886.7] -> 19.1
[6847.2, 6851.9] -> 21.4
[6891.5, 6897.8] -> 21.2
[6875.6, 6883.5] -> 20.4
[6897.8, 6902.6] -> 20.2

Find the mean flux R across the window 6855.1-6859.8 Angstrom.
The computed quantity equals 20.4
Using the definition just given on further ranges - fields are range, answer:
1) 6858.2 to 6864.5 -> 20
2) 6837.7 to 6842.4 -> 21.3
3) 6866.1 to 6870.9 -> 20.9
